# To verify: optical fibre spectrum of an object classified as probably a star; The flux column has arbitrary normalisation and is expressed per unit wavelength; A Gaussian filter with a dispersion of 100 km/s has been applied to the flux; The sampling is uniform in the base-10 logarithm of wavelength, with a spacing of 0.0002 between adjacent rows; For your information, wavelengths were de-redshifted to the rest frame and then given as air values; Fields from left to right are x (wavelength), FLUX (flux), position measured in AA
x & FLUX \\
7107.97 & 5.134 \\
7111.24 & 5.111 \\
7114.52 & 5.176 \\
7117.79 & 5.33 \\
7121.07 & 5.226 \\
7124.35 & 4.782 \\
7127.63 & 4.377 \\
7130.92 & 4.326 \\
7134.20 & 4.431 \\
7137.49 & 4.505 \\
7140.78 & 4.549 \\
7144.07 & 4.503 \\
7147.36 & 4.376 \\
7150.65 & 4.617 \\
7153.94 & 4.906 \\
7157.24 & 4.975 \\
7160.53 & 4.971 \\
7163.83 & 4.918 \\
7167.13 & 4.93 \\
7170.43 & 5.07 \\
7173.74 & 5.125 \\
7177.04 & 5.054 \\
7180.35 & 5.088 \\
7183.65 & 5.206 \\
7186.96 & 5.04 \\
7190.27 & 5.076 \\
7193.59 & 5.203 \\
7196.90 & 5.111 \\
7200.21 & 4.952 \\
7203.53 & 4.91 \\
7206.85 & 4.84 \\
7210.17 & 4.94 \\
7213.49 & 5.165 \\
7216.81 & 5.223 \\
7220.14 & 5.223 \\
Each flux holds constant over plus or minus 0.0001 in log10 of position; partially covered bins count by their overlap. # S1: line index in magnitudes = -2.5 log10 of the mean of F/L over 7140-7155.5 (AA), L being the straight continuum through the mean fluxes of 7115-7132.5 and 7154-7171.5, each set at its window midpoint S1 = 0.07 mag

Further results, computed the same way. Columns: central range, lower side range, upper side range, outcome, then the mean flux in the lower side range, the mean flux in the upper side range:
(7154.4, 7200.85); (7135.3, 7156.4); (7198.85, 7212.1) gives -0.064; 4.59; 4.91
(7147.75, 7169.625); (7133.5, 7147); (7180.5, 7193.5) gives -0.029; 4.49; 5.12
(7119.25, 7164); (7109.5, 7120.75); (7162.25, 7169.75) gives 0.089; 5.21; 4.94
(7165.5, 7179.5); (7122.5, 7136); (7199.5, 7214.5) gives -0.066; 4.49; 4.95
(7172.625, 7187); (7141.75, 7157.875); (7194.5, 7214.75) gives -0.060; 4.65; 4.99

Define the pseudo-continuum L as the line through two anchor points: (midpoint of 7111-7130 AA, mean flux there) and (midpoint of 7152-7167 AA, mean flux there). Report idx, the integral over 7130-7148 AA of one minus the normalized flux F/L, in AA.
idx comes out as 1.80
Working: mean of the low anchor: 4.97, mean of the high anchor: 4.94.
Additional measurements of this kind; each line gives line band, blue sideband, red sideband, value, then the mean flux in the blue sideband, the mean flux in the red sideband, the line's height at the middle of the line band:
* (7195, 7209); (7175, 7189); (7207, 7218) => 0.34 AA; 5.1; 5.07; 5.08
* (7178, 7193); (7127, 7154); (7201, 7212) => -1.05 AA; 4.49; 4.9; 4.77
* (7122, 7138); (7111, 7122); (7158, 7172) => 1.98 AA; 5.22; 4.97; 5.15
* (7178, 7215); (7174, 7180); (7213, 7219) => 0.65 AA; 5.08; 5.2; 5.14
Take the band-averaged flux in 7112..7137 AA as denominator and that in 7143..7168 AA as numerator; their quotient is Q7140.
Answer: 1.0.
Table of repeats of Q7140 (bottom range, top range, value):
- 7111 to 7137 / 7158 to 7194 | 1.05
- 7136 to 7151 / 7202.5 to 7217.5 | 1.11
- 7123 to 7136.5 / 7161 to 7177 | 1.12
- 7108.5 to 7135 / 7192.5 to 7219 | 1.04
